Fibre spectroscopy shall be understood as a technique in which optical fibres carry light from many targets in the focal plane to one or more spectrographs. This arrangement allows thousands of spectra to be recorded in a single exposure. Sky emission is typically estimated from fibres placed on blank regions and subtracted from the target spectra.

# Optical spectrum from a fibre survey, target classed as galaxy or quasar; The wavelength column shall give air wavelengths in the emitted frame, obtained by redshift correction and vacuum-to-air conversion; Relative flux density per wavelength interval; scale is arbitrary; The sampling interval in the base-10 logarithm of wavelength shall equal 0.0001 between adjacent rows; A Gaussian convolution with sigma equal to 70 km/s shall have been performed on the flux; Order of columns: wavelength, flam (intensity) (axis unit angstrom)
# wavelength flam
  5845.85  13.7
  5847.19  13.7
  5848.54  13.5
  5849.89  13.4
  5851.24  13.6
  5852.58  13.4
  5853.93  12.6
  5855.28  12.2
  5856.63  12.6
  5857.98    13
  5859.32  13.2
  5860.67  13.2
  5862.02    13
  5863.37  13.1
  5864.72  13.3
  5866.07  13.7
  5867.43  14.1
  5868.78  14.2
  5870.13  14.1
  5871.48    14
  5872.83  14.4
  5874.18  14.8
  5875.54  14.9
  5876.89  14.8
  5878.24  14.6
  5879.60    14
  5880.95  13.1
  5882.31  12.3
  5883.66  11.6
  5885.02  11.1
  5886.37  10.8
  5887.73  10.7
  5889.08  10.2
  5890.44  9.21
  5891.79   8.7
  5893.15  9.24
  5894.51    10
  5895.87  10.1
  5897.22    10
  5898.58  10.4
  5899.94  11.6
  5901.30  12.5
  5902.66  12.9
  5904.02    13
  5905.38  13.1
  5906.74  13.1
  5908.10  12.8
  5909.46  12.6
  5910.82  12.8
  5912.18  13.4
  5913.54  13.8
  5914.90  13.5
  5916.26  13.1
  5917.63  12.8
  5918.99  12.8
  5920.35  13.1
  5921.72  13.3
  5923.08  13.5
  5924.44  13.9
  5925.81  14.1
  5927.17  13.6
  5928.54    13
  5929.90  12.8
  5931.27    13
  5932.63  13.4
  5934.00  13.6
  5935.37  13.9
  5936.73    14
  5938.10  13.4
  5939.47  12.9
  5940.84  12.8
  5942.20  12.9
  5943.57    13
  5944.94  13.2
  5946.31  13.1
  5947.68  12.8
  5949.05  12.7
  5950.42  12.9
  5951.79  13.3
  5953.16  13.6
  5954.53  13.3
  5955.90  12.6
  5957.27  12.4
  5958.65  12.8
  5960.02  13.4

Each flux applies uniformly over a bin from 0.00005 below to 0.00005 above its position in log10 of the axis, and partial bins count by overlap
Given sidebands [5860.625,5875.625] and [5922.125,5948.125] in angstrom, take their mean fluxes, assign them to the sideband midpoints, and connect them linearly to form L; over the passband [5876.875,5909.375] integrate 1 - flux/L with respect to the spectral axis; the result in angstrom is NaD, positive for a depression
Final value 4.9 angstrom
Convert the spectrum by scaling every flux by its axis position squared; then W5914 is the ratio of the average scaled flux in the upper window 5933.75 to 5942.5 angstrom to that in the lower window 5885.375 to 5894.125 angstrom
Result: 1.4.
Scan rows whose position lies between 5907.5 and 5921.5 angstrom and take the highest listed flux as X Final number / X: 13.8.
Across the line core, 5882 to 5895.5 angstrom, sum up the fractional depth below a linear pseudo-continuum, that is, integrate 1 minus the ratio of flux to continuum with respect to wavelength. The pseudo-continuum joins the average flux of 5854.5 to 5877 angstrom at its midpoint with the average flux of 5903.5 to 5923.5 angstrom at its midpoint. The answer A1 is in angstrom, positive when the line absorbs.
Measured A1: 3.1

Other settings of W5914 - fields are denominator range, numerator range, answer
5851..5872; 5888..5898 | 0.74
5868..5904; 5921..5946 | 1.12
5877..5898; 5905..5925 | 1.19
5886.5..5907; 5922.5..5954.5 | 1.23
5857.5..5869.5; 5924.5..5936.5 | 1.03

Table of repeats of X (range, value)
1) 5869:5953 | 14.9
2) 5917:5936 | 14.1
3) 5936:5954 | 14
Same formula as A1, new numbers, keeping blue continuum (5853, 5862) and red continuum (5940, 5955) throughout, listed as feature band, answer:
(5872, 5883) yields -1.0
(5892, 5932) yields 1.4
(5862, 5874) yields -0.9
